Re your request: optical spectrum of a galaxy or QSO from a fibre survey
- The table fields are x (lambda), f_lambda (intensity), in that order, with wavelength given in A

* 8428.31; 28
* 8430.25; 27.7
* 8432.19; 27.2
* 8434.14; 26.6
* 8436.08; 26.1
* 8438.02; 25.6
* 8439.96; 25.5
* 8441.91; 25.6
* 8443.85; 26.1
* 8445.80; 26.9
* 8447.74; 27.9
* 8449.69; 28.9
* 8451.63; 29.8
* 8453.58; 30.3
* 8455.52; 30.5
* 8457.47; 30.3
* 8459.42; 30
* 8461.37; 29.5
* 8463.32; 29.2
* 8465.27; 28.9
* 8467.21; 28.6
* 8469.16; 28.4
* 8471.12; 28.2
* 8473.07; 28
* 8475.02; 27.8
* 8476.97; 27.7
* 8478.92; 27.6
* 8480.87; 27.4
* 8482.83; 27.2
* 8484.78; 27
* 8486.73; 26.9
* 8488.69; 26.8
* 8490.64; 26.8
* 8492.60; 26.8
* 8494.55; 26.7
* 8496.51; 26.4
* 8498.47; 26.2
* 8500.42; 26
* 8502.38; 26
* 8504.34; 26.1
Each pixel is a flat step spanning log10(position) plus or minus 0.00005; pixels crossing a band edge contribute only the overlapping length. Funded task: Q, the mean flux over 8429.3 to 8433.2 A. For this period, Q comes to 27.4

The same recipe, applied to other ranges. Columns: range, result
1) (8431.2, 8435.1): 26.9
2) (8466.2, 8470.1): 28.6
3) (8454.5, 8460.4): 30.3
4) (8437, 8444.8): 25.7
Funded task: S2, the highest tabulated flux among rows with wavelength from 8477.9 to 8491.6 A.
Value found 27.6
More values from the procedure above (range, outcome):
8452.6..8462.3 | 30.5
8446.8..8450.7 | 28.9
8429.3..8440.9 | 27.7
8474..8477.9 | 27.8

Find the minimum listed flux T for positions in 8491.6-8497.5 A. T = 26.4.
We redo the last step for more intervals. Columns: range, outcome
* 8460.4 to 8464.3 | 29.2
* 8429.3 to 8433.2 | 27.2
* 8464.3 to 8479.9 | 27.6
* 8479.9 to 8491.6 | 26.8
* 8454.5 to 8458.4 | 30.3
